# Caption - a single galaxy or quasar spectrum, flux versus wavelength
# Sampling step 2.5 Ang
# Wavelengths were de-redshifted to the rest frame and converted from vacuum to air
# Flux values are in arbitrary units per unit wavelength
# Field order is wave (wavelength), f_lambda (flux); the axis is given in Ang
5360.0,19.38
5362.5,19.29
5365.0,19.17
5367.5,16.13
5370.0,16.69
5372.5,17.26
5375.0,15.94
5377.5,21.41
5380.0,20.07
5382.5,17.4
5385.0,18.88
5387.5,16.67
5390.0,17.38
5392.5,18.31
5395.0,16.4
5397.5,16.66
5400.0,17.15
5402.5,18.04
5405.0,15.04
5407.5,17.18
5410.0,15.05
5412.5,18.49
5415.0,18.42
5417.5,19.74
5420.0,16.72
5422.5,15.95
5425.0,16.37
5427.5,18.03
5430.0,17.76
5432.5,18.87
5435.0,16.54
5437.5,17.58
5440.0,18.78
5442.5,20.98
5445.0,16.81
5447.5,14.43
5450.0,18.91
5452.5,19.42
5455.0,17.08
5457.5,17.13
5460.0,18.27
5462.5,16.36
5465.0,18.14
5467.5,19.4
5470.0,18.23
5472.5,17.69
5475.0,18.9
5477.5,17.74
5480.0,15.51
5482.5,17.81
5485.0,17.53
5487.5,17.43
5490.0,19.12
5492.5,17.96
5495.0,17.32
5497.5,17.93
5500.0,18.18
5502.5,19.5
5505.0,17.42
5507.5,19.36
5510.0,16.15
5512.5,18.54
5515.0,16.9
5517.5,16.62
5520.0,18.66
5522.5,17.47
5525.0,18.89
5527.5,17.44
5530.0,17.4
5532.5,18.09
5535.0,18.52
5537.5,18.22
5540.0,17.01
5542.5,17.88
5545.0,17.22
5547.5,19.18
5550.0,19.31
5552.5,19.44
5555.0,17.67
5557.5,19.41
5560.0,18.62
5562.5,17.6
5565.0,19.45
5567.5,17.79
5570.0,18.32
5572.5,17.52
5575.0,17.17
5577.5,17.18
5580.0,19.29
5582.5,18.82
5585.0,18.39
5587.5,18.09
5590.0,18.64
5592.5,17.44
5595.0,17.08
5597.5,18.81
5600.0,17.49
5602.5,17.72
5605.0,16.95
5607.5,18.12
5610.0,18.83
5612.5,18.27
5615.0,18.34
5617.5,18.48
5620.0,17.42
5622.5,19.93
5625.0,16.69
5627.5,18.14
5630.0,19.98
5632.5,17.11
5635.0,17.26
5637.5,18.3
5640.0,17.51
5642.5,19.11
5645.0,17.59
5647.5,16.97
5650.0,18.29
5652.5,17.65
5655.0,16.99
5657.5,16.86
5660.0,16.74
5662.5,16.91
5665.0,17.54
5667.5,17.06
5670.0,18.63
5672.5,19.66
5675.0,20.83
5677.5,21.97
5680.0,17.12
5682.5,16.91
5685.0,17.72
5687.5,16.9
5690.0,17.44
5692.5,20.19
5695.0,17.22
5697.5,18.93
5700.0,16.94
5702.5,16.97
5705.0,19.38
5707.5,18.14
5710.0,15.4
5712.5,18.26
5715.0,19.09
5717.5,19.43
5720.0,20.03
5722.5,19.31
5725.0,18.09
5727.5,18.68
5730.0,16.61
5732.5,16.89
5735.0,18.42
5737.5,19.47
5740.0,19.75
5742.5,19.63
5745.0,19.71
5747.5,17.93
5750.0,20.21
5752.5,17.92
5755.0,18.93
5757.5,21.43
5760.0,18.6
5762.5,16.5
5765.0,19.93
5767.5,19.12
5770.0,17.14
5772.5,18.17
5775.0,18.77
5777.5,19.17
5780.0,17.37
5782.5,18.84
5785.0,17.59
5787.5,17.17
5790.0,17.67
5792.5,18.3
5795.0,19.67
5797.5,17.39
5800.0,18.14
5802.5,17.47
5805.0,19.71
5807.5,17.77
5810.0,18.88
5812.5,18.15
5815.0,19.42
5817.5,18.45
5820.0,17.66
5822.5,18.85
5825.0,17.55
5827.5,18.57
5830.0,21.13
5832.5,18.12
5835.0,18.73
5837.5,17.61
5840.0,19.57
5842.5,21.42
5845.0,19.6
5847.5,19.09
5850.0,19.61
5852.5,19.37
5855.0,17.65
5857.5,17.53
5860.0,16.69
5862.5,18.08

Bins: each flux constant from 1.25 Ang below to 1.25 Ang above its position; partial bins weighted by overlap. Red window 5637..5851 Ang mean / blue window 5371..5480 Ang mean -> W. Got 1.04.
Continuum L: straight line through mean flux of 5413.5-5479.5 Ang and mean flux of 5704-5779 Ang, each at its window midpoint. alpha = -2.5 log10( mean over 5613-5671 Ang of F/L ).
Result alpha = 0.035 mag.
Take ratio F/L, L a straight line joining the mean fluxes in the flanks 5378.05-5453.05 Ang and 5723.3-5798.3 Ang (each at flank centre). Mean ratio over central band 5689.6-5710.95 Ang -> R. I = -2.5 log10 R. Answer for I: 0.03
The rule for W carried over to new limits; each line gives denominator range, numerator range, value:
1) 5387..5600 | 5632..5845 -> 1.03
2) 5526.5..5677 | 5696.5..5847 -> 1.03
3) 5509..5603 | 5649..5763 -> 1.02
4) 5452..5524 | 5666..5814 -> 1.03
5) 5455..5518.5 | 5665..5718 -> 1.03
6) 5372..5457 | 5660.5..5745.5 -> 1.04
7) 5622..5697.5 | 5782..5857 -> 1.03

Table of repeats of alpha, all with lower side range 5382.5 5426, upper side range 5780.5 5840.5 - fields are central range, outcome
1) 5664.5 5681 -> -0.06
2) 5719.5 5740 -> -0.02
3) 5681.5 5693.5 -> 0.01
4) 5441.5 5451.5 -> -0.03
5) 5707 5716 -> 0.03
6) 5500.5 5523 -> -0.02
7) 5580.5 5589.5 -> -0.05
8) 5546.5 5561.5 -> -0.07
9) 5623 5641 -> 0.00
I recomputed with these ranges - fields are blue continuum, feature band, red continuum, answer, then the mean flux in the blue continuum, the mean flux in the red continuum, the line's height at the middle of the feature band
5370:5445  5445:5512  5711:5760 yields 0.01 mag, 17.7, 18.9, 17.9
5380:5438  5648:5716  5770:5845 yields 0.01 mag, 17.4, 18.5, 18.2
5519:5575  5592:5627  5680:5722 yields 0.01 mag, 18.2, 18.1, 18.1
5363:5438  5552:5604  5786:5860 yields -0.01 mag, 17.5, 18.6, 18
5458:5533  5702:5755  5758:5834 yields -0.02 mag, 17.9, 18.4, 18.3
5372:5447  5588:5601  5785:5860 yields 0.01 mag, 17.6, 18.6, 18.1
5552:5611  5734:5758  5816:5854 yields -0.03 mag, 18.1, 19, 18.7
